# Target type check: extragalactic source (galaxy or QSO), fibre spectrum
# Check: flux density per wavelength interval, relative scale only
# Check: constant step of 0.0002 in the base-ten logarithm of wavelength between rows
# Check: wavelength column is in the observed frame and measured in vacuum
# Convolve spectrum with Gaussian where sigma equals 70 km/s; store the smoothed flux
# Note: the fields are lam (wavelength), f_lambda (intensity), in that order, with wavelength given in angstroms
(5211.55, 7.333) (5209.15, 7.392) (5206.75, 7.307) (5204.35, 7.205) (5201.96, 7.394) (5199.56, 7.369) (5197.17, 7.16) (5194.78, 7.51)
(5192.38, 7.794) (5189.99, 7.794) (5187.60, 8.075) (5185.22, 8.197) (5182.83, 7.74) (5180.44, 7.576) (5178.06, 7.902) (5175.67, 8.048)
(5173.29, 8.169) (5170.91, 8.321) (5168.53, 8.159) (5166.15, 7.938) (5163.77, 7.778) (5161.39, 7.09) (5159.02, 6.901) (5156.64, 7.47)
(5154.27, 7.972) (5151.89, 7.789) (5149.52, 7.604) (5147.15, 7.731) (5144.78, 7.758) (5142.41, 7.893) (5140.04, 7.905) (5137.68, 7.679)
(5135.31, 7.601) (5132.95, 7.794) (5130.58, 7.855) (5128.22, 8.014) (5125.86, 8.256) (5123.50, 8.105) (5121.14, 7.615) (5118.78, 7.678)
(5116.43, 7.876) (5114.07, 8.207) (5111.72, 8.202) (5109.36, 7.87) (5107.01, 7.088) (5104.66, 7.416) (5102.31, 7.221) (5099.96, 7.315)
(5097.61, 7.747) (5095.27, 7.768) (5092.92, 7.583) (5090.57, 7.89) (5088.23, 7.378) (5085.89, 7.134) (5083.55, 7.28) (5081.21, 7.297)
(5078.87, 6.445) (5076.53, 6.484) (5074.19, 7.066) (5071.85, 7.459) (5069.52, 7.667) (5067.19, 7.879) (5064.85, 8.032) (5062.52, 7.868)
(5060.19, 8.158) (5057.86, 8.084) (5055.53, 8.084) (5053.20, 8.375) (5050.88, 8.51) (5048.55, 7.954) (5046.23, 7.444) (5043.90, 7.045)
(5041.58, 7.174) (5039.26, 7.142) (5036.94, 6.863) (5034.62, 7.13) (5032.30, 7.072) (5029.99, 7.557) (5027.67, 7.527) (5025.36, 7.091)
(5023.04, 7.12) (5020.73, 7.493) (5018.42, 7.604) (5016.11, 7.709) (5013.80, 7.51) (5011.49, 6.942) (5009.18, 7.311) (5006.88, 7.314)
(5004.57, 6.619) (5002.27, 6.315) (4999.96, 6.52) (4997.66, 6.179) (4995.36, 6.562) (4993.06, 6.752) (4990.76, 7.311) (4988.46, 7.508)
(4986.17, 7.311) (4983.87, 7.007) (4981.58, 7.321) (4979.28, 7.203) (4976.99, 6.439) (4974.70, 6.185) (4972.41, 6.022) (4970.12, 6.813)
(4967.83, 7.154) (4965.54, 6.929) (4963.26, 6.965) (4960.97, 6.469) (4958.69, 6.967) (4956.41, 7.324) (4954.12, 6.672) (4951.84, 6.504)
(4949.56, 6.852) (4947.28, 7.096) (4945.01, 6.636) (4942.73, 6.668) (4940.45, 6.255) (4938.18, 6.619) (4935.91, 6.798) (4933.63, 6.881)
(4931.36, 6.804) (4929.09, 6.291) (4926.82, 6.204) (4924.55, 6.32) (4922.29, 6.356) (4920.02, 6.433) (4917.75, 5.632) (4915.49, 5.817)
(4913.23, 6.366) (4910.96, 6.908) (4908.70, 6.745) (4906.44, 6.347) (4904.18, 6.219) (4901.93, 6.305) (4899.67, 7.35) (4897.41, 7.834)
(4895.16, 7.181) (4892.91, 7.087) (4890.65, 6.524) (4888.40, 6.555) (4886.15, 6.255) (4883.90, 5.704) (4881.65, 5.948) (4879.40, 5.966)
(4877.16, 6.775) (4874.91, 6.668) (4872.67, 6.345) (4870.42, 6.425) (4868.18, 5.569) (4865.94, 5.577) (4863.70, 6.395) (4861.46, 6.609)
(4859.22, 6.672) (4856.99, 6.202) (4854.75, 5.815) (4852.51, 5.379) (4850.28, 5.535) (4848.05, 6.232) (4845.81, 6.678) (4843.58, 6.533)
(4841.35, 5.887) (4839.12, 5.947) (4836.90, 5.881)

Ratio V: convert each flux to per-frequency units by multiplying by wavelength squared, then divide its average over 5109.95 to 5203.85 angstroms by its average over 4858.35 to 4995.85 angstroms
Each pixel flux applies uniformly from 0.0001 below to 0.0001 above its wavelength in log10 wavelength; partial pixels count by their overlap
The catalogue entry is 1.29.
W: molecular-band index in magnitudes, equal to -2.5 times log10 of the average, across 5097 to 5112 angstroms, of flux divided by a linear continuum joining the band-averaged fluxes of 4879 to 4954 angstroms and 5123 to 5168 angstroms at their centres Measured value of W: 0.00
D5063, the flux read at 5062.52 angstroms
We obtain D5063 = 7.868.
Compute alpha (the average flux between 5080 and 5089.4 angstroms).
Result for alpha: 7.27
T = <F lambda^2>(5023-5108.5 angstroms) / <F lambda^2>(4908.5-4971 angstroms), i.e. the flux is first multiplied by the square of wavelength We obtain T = 1.2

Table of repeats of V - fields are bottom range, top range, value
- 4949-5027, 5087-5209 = 1.18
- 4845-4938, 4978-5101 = 1.22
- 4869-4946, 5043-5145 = 1.27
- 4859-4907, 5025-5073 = 1.26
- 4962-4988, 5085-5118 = 1.17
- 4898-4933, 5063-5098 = 1.23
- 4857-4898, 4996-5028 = 1.16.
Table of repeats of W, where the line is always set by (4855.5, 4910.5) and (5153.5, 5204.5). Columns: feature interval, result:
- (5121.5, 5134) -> -0.07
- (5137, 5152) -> -0.03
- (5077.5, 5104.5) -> 0.00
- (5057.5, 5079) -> -0.04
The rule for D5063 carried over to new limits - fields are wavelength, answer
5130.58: 7.855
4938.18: 6.619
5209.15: 7.392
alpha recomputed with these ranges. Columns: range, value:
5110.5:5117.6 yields 8.09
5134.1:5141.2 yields 7.73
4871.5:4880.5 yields 6.44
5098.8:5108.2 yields 7.26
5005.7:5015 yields 7.27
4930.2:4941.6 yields 6.67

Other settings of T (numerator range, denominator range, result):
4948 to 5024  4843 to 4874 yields 1.19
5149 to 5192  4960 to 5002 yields 1.24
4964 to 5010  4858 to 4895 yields 1.13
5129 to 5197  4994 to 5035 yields 1.16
